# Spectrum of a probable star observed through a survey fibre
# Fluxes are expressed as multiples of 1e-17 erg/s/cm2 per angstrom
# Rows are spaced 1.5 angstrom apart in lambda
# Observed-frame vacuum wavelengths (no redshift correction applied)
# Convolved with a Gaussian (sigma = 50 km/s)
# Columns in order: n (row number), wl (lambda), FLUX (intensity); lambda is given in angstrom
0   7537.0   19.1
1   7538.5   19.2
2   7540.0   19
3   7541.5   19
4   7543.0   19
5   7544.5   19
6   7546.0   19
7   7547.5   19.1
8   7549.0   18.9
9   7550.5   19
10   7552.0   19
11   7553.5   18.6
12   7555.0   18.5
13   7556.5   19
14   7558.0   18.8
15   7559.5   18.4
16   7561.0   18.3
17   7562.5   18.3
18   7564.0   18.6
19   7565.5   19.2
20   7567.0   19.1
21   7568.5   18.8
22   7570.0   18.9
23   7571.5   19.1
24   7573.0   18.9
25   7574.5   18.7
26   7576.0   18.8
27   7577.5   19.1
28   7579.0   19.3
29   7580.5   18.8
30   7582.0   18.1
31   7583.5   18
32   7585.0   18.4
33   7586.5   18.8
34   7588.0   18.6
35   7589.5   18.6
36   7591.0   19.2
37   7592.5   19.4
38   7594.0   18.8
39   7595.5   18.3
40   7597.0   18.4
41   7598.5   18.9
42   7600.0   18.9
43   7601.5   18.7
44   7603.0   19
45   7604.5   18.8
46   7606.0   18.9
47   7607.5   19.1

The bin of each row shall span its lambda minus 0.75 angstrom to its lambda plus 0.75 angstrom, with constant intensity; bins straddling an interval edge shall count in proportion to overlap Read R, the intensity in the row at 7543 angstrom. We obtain 19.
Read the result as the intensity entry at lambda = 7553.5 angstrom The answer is 18.6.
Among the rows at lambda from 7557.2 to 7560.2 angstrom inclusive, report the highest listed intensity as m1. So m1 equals 18.8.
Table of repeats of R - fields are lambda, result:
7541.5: 19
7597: 18.4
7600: 18.9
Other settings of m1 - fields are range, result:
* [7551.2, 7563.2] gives 19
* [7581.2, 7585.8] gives 18.4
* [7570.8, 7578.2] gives 19.1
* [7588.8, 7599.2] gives 19.4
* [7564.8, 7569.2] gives 19.2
